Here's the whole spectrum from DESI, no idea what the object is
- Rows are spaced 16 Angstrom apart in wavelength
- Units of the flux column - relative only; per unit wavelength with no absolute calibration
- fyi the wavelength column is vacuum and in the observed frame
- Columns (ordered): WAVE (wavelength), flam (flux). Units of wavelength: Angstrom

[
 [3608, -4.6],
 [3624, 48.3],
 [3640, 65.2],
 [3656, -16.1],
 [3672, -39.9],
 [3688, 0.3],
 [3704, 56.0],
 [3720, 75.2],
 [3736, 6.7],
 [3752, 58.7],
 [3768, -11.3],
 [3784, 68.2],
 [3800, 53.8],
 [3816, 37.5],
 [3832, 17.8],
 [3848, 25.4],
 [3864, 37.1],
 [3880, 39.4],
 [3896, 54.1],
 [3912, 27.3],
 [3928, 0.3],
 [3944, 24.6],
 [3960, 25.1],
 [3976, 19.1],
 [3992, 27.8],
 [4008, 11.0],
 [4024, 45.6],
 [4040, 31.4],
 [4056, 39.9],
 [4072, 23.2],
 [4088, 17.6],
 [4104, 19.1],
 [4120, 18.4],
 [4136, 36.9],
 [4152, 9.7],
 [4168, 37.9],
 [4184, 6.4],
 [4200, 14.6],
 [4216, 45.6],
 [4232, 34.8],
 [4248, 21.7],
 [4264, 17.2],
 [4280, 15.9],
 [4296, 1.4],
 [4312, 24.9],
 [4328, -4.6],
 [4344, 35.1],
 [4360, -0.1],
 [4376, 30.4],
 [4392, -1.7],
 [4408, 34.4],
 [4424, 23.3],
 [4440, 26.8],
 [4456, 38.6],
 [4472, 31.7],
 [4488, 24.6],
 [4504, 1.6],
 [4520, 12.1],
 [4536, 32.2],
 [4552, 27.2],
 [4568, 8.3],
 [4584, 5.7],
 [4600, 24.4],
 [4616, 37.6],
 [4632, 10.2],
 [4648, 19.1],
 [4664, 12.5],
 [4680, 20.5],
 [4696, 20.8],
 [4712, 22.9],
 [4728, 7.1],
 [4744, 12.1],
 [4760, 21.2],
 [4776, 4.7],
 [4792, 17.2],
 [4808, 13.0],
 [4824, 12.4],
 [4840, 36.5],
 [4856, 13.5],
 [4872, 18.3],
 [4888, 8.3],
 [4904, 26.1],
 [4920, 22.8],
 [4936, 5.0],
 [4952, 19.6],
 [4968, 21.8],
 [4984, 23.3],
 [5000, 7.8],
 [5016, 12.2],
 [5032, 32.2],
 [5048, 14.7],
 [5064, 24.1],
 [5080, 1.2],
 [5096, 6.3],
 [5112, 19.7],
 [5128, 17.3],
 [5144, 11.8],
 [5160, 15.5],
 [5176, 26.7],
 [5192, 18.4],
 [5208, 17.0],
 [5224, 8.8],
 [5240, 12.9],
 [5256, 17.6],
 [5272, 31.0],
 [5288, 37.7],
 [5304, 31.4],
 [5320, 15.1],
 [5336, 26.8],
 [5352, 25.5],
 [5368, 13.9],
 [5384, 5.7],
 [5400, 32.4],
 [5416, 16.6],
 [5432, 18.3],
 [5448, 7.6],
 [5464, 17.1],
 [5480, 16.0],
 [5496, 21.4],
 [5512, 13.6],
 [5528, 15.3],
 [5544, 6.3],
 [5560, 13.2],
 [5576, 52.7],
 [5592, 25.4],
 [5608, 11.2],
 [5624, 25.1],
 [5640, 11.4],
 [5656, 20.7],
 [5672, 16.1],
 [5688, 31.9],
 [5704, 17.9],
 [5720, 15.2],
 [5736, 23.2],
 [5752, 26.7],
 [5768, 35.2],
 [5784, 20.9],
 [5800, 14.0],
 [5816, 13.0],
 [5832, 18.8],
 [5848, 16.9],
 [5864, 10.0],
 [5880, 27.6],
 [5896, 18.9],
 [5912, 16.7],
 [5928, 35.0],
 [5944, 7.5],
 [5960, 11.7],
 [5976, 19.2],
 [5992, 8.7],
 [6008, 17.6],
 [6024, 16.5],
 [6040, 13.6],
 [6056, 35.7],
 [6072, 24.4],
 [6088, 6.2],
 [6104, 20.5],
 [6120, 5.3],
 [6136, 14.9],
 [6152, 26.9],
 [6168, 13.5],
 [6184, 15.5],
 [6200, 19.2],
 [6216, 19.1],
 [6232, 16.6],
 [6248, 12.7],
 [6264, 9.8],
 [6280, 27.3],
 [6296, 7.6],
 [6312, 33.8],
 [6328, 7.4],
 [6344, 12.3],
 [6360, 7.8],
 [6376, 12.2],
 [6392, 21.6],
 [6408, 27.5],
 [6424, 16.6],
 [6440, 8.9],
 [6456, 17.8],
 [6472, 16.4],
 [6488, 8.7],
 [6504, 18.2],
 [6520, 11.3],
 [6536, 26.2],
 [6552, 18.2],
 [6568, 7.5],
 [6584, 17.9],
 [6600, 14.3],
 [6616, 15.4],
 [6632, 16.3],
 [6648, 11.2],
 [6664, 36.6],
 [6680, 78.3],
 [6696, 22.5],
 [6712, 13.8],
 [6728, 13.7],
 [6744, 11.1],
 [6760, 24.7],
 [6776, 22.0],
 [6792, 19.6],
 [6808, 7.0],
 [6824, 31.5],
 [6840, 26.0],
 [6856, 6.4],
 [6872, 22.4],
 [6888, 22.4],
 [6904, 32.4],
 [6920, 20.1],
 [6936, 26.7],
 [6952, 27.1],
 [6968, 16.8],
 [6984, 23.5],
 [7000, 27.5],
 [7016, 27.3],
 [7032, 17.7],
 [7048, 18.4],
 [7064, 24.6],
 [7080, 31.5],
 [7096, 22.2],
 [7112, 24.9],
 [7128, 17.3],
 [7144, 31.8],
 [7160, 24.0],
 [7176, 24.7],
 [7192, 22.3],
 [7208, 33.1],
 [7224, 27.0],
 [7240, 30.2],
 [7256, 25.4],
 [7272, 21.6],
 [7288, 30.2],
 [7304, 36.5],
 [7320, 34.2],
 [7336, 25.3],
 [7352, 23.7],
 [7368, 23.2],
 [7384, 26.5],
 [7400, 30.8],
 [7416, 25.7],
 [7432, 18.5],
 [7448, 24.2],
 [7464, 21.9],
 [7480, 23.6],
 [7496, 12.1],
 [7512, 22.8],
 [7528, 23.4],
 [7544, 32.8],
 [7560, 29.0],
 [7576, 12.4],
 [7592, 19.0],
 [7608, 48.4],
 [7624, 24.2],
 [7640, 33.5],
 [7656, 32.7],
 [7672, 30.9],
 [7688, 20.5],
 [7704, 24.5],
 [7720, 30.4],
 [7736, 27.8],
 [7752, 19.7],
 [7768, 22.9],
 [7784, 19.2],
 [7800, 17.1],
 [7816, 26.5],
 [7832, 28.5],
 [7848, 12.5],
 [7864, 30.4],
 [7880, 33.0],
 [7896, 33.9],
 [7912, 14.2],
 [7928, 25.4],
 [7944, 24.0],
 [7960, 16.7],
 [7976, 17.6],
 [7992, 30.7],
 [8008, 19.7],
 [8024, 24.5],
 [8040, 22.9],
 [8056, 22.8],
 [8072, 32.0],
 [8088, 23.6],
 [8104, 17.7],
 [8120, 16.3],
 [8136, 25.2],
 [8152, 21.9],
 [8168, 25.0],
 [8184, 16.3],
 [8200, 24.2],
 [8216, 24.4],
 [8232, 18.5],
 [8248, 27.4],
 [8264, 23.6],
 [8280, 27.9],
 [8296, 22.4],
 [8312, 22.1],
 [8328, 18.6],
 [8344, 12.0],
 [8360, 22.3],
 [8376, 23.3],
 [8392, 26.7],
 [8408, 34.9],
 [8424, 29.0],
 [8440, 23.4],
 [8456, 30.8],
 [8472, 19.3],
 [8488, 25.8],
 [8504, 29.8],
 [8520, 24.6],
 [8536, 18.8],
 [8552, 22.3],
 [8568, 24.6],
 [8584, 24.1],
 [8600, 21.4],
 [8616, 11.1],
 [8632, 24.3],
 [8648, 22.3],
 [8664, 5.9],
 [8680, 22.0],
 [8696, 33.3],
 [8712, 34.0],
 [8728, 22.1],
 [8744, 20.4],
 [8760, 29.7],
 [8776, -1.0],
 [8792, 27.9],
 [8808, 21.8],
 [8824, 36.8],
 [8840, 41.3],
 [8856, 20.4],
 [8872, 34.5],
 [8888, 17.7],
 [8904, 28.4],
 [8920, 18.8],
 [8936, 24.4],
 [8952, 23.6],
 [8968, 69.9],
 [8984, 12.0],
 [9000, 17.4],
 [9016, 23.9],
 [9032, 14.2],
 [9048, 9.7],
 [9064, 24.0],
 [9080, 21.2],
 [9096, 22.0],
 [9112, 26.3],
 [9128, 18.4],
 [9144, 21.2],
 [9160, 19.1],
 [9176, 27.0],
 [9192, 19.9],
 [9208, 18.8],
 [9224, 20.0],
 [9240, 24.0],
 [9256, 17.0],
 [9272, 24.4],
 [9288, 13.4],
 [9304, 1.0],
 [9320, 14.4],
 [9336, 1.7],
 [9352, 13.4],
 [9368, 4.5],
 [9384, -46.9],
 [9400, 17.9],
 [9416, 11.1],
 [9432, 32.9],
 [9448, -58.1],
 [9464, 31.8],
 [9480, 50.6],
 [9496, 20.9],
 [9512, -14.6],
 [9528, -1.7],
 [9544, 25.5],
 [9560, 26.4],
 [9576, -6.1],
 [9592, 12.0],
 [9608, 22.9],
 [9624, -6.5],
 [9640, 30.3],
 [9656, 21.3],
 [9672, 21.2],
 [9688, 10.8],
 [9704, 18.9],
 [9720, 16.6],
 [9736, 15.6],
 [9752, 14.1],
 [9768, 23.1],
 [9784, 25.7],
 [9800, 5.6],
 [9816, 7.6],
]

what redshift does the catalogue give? 0.79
